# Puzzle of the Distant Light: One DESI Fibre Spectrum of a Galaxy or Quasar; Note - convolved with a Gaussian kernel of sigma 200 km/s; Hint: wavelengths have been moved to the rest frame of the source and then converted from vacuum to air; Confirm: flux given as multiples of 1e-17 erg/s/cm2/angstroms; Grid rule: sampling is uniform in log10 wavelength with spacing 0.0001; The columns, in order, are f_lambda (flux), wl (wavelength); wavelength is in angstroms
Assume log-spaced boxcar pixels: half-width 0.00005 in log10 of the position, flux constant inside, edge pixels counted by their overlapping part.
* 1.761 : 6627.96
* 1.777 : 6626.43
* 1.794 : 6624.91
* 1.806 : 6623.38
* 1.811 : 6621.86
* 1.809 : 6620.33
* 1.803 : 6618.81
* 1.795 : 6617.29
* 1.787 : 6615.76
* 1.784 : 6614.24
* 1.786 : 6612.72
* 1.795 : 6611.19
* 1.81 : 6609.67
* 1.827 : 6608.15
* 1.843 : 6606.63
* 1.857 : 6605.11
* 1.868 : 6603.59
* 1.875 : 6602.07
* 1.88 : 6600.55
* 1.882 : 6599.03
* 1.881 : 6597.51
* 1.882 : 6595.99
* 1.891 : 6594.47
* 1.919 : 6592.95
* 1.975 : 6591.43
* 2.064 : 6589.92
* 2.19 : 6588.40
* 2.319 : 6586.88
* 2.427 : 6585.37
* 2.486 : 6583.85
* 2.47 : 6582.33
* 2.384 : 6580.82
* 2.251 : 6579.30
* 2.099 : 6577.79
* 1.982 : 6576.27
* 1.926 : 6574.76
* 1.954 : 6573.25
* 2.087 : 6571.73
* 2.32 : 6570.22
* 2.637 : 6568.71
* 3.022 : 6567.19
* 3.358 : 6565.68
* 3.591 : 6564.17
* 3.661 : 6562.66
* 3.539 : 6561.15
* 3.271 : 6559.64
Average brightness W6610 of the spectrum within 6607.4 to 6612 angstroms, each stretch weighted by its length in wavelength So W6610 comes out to 1.81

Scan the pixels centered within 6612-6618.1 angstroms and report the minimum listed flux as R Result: 1.784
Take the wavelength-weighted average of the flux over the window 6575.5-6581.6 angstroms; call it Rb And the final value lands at 2.18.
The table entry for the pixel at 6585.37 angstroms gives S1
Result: 2.427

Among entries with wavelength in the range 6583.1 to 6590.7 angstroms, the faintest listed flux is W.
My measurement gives 2.064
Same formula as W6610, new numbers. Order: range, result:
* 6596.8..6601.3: 1.88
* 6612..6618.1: 1.79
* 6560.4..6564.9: 3.6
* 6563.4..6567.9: 3.33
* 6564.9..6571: 2.83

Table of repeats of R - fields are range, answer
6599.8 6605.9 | 1.857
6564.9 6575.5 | 1.926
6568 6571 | 2.32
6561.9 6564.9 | 3.591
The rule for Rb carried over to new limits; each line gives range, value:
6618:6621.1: 1.81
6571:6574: 2.02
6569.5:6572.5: 2.2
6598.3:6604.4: 1.88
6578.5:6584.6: 2.4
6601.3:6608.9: 1.85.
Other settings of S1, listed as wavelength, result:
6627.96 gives 1.761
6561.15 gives 3.539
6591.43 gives 1.975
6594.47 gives 1.891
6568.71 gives 2.637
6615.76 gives 1.787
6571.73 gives 2.087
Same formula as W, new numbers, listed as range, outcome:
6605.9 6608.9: 1.827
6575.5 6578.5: 1.982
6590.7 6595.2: 1.891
